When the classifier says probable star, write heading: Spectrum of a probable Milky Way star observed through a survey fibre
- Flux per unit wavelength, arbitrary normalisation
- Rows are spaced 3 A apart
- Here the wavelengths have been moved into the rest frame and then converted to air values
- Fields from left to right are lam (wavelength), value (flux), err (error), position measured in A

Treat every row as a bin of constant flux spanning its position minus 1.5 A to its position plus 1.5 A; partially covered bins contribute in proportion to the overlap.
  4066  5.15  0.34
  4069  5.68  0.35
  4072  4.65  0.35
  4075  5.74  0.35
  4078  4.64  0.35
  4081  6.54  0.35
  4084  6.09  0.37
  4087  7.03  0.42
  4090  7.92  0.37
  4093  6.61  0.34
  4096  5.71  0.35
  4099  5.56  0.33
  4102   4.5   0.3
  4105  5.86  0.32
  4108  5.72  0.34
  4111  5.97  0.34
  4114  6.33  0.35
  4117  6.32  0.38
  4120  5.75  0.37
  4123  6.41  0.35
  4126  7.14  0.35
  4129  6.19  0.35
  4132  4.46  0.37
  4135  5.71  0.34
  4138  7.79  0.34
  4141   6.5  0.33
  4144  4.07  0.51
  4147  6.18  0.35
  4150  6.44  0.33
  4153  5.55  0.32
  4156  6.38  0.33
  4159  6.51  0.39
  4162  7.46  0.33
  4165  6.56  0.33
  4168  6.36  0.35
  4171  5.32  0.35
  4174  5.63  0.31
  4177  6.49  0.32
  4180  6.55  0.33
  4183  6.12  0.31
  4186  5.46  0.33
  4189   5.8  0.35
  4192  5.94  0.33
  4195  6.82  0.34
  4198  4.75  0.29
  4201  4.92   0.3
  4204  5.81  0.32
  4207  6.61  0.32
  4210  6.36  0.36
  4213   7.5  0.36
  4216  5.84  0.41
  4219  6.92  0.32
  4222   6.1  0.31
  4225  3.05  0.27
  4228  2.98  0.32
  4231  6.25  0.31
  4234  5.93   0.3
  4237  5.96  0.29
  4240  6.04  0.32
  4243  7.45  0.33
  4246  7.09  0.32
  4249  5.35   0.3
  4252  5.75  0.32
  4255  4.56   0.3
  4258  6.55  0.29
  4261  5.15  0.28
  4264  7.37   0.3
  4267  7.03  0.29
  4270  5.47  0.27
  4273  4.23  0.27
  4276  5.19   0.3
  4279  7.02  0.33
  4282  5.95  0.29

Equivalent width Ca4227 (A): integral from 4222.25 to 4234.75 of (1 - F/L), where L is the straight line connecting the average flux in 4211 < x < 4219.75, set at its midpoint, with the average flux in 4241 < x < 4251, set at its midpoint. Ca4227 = 3.8 A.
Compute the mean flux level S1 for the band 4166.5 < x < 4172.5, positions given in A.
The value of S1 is 5.84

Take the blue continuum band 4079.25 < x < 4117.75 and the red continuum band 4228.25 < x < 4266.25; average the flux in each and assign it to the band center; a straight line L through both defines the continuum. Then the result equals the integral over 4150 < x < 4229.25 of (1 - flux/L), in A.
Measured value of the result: 1.9 A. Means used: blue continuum 6.15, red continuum 6.04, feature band 5.93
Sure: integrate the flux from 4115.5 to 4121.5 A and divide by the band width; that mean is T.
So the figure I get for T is 6.04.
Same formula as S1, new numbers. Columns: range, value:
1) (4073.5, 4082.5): 5.64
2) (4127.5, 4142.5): 6.13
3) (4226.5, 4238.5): 5.28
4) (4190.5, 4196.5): 6.38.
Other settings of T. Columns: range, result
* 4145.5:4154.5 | 6.06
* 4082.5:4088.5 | 6.56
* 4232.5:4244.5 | 6.34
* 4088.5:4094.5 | 7.27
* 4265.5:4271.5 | 6.25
